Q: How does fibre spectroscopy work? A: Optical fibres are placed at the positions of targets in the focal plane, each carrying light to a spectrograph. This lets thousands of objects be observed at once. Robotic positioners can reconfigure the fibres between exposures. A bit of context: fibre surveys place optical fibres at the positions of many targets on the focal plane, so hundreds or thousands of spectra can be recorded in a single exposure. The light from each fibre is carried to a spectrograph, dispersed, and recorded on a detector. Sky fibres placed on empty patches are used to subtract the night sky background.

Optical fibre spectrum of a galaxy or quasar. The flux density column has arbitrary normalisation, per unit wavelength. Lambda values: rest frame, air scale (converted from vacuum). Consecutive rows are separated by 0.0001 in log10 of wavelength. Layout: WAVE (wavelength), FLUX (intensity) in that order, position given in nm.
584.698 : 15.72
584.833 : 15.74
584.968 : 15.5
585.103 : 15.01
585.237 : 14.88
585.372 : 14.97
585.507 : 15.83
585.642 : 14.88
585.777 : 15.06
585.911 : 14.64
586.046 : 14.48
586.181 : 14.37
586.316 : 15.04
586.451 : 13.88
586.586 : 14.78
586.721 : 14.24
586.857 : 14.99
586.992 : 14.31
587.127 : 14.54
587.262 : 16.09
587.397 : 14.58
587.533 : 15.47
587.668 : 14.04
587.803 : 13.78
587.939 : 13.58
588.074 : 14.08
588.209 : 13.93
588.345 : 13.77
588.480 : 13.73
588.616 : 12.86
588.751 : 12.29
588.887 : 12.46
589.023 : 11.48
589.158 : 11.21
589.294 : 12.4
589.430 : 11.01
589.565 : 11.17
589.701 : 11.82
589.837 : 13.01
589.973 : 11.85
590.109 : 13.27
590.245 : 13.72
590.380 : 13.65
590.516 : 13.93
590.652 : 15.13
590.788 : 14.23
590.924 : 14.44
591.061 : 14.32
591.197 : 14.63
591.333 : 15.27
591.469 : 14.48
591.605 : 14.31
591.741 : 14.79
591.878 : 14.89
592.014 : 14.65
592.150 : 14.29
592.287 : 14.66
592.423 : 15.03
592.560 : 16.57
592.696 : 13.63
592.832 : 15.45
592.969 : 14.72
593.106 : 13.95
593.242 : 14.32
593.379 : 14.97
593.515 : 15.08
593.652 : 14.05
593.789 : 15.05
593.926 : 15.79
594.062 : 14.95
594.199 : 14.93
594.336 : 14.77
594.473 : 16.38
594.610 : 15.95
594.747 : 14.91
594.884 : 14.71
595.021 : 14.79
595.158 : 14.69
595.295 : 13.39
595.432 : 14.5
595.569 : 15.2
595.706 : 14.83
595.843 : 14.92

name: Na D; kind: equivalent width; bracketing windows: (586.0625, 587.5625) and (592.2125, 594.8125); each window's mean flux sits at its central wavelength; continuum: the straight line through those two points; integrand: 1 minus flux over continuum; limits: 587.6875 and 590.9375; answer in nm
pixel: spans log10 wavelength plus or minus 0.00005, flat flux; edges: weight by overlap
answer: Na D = 0.39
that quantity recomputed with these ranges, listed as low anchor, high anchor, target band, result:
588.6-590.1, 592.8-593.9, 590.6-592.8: -0.19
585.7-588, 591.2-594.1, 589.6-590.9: 0.12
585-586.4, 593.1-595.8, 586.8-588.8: 0.10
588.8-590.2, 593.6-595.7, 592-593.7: -0.10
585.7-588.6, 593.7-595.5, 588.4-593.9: 0.33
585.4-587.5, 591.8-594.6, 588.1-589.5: 0.22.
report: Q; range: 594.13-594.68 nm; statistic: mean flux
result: 15.5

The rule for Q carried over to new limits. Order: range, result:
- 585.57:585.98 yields 14.9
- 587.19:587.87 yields 14.8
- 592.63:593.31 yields 14.4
